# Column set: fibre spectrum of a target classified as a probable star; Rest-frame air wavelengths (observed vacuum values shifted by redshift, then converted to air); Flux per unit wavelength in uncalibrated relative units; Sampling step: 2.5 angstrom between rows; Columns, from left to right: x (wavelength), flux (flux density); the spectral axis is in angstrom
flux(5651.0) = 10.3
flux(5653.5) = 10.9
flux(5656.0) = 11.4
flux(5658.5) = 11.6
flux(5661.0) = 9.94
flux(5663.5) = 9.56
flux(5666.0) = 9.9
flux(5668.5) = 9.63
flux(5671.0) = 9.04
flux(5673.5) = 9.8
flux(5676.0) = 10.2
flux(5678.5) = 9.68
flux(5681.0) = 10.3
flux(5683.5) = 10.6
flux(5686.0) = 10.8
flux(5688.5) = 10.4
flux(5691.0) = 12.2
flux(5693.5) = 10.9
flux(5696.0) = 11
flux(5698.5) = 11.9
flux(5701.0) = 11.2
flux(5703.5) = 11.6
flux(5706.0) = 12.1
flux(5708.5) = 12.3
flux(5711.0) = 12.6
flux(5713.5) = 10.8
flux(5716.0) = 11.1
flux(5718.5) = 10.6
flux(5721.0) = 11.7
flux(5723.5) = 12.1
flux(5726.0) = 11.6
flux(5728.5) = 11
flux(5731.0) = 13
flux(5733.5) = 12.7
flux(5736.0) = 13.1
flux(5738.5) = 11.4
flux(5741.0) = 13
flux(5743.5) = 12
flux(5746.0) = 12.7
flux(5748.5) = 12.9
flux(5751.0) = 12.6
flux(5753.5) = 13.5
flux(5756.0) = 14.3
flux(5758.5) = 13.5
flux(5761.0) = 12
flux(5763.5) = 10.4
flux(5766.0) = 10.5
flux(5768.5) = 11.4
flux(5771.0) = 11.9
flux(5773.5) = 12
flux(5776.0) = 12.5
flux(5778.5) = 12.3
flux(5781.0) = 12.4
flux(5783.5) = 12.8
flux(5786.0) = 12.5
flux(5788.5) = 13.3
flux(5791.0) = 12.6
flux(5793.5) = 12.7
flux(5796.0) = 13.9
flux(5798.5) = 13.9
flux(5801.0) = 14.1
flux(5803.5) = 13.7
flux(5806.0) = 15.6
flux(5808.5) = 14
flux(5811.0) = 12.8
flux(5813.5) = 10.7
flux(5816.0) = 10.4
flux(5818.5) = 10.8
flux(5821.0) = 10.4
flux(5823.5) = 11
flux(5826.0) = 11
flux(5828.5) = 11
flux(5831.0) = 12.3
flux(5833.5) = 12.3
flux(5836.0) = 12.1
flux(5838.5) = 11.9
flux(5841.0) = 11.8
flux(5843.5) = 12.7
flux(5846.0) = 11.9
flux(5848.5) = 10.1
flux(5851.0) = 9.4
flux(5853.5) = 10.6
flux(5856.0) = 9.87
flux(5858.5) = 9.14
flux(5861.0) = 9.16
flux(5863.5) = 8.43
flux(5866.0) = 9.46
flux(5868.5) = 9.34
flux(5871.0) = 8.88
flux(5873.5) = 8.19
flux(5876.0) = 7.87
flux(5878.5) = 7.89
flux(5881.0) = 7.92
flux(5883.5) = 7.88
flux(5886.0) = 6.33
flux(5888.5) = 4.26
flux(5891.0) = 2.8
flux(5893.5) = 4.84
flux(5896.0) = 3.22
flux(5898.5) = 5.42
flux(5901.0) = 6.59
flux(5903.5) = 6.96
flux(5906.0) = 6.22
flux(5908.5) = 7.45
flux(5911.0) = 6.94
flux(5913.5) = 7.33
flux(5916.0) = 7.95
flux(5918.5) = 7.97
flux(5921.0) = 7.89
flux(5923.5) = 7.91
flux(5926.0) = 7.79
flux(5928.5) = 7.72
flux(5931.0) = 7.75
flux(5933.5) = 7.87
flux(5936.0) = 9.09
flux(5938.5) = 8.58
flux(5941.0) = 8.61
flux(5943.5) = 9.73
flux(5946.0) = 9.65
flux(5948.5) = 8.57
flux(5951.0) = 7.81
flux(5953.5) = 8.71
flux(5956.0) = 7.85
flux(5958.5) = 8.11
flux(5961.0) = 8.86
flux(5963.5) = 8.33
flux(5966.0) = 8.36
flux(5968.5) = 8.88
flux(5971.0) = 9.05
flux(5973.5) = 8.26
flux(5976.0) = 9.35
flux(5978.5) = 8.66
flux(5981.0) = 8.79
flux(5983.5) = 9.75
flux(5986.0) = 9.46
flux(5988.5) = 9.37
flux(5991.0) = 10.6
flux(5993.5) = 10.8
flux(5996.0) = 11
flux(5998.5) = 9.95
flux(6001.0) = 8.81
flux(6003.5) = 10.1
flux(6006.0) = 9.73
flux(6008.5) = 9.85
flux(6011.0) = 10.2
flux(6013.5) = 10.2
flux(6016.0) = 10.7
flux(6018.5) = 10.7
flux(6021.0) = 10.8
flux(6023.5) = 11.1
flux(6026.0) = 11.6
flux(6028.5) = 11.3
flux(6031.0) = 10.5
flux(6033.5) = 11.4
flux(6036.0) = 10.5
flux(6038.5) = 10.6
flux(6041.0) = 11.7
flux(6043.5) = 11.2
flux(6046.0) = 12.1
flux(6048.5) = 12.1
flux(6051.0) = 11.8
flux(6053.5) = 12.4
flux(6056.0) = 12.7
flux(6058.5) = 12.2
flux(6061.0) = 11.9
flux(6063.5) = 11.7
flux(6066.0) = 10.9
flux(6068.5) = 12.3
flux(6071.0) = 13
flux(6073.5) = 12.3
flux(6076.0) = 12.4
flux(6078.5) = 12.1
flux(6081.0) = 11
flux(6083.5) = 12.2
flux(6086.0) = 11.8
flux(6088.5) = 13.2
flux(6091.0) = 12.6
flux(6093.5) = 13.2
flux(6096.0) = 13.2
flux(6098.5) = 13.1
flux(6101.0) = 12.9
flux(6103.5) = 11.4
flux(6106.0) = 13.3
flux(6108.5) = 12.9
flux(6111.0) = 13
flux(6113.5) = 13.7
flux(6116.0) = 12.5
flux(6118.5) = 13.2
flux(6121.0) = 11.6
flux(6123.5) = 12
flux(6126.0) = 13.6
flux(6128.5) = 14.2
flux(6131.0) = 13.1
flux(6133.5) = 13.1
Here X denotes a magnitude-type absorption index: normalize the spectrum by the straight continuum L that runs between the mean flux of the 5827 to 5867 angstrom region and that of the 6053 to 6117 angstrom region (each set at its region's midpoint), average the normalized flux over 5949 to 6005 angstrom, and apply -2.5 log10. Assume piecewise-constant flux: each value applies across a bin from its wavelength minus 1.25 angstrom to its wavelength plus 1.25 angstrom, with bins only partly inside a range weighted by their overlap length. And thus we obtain 0.27 mag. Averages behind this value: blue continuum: 10.8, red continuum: 12.5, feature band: 9.13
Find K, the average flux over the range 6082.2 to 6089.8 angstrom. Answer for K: 12.4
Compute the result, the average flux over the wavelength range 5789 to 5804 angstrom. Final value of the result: 13.5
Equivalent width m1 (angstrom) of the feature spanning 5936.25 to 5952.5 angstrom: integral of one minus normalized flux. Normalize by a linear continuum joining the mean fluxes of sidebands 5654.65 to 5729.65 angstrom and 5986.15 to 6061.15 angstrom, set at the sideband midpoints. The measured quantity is 3.1 angstrom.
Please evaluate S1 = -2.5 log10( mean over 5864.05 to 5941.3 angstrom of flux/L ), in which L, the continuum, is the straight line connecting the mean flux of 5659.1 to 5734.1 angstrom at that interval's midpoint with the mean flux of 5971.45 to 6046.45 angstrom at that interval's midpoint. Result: 0.40 mag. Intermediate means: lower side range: 11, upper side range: 10.3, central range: 7.25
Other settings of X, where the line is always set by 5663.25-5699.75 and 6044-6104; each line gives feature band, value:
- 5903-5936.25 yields 0.453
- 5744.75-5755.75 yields -0.211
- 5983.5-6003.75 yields 0.189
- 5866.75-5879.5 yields 0.313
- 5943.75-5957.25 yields 0.332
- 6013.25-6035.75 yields 0.104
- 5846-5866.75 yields 0.164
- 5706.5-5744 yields -0.126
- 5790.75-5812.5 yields -0.241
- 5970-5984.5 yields 0.300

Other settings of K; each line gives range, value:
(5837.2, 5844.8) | 12.1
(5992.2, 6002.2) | 10.1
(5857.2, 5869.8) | 9.11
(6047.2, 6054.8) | 12.1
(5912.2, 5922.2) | 7.78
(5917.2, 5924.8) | 7.92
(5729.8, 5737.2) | 12.9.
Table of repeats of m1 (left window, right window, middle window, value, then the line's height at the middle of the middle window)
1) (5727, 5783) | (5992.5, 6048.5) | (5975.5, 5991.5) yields 2.3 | 10.9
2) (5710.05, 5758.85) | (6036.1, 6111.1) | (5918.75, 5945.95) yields 8.7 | 12.2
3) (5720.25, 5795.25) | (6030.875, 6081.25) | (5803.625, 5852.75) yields 2.0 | 12.2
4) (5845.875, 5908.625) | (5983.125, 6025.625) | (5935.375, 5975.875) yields 2.4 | 9.23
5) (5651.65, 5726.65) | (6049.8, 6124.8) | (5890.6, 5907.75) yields 9.3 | 11.7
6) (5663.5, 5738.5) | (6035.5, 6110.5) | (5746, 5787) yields -3.7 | 11.3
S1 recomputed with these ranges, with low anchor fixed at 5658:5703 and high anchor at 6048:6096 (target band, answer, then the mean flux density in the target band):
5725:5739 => -0.140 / 12.2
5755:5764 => -0.171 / 12.7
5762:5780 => -0.068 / 11.6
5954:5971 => 0.356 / 8.46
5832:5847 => -0.087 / 12.1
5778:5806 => -0.203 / 13.2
